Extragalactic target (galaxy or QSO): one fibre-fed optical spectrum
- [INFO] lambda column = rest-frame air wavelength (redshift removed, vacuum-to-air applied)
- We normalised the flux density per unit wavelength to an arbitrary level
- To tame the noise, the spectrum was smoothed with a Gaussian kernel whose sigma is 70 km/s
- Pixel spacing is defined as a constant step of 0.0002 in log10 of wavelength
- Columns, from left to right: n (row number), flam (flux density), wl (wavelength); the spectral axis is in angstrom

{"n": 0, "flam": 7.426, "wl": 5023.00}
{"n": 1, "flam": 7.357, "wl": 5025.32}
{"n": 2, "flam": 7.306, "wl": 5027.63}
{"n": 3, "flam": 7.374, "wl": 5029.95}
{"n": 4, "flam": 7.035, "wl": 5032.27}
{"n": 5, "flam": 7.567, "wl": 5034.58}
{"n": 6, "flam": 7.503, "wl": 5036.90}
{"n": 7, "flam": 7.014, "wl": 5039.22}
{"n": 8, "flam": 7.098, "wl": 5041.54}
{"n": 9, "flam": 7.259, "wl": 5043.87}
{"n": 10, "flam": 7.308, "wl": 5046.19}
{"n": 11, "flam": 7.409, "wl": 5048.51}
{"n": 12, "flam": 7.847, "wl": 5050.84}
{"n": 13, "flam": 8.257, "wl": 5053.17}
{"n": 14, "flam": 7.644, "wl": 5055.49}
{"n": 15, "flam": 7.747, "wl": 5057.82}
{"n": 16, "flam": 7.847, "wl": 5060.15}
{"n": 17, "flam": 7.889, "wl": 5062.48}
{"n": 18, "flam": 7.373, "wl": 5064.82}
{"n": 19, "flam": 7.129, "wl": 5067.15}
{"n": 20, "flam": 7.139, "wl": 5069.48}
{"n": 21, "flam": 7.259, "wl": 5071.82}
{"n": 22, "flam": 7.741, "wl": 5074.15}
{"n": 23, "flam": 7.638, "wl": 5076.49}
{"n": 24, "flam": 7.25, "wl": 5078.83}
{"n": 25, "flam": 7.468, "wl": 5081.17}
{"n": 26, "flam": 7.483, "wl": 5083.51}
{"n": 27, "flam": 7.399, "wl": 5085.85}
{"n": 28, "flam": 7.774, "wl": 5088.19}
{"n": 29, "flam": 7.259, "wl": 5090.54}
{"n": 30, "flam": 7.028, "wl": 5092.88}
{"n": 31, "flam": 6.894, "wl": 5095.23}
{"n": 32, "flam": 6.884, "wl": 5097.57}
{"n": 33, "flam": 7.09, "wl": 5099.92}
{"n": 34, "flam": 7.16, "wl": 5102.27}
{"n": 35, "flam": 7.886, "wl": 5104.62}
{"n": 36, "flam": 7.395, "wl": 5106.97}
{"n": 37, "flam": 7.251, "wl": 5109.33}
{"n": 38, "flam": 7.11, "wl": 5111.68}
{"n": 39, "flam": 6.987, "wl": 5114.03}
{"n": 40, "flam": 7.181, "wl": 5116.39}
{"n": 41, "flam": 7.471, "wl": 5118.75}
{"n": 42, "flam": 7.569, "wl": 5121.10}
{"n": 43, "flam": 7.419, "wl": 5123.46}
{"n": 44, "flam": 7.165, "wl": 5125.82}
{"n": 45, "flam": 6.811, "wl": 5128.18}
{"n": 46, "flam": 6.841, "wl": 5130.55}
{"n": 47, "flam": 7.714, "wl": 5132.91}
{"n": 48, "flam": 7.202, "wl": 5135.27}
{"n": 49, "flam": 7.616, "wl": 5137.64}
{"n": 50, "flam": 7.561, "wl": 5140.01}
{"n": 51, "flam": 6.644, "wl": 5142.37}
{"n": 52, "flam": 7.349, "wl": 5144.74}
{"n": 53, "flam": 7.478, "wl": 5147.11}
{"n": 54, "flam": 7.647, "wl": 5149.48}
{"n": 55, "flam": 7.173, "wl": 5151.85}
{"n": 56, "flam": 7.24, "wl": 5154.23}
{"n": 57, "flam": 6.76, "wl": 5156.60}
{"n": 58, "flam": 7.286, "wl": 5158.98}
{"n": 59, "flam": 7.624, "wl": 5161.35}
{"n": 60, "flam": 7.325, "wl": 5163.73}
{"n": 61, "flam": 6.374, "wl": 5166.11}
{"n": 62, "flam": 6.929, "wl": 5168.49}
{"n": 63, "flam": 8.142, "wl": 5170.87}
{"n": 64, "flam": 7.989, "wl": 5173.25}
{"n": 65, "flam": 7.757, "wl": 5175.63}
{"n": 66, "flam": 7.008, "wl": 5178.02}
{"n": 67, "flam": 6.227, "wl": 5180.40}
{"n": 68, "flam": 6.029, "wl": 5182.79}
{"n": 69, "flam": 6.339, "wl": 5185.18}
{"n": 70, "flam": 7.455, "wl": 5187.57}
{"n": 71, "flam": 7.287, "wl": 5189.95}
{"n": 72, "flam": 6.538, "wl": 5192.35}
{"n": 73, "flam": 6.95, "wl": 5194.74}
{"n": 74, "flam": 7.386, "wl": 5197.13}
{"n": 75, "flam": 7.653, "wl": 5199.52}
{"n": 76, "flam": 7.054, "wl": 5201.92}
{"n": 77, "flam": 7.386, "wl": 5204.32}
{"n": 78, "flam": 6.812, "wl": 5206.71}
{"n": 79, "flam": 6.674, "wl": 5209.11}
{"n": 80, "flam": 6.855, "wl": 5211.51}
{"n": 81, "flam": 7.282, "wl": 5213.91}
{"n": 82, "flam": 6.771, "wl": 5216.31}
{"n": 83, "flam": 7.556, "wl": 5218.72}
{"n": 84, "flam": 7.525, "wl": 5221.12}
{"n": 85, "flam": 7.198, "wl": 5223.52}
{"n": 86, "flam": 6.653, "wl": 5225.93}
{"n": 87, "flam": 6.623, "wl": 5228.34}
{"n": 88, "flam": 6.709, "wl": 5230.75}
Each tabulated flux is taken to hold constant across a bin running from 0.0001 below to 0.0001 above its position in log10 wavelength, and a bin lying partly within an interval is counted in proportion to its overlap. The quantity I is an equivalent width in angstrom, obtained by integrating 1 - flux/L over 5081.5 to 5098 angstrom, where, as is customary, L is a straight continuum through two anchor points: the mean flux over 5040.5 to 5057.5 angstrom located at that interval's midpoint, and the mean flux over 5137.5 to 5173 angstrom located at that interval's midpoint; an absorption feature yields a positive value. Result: 0.40 angstrom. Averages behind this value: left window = 7.56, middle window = 7.28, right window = 7.29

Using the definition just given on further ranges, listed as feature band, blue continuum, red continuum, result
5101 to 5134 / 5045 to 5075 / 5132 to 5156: 0.62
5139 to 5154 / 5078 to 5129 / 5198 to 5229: -0.21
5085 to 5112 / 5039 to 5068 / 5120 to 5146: 0.44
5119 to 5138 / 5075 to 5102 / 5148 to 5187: -0.22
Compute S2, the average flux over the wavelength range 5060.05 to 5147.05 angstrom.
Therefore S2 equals 7.32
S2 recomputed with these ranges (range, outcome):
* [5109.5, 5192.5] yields 7.19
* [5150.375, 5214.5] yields 7.09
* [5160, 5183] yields 7.19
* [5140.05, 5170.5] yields 7.2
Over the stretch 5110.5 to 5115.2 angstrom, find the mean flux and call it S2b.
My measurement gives 7.06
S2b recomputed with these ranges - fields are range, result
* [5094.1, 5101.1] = 6.96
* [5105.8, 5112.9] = 7.25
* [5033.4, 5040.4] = 7.37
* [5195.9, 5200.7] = 7.53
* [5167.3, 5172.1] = 7.54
